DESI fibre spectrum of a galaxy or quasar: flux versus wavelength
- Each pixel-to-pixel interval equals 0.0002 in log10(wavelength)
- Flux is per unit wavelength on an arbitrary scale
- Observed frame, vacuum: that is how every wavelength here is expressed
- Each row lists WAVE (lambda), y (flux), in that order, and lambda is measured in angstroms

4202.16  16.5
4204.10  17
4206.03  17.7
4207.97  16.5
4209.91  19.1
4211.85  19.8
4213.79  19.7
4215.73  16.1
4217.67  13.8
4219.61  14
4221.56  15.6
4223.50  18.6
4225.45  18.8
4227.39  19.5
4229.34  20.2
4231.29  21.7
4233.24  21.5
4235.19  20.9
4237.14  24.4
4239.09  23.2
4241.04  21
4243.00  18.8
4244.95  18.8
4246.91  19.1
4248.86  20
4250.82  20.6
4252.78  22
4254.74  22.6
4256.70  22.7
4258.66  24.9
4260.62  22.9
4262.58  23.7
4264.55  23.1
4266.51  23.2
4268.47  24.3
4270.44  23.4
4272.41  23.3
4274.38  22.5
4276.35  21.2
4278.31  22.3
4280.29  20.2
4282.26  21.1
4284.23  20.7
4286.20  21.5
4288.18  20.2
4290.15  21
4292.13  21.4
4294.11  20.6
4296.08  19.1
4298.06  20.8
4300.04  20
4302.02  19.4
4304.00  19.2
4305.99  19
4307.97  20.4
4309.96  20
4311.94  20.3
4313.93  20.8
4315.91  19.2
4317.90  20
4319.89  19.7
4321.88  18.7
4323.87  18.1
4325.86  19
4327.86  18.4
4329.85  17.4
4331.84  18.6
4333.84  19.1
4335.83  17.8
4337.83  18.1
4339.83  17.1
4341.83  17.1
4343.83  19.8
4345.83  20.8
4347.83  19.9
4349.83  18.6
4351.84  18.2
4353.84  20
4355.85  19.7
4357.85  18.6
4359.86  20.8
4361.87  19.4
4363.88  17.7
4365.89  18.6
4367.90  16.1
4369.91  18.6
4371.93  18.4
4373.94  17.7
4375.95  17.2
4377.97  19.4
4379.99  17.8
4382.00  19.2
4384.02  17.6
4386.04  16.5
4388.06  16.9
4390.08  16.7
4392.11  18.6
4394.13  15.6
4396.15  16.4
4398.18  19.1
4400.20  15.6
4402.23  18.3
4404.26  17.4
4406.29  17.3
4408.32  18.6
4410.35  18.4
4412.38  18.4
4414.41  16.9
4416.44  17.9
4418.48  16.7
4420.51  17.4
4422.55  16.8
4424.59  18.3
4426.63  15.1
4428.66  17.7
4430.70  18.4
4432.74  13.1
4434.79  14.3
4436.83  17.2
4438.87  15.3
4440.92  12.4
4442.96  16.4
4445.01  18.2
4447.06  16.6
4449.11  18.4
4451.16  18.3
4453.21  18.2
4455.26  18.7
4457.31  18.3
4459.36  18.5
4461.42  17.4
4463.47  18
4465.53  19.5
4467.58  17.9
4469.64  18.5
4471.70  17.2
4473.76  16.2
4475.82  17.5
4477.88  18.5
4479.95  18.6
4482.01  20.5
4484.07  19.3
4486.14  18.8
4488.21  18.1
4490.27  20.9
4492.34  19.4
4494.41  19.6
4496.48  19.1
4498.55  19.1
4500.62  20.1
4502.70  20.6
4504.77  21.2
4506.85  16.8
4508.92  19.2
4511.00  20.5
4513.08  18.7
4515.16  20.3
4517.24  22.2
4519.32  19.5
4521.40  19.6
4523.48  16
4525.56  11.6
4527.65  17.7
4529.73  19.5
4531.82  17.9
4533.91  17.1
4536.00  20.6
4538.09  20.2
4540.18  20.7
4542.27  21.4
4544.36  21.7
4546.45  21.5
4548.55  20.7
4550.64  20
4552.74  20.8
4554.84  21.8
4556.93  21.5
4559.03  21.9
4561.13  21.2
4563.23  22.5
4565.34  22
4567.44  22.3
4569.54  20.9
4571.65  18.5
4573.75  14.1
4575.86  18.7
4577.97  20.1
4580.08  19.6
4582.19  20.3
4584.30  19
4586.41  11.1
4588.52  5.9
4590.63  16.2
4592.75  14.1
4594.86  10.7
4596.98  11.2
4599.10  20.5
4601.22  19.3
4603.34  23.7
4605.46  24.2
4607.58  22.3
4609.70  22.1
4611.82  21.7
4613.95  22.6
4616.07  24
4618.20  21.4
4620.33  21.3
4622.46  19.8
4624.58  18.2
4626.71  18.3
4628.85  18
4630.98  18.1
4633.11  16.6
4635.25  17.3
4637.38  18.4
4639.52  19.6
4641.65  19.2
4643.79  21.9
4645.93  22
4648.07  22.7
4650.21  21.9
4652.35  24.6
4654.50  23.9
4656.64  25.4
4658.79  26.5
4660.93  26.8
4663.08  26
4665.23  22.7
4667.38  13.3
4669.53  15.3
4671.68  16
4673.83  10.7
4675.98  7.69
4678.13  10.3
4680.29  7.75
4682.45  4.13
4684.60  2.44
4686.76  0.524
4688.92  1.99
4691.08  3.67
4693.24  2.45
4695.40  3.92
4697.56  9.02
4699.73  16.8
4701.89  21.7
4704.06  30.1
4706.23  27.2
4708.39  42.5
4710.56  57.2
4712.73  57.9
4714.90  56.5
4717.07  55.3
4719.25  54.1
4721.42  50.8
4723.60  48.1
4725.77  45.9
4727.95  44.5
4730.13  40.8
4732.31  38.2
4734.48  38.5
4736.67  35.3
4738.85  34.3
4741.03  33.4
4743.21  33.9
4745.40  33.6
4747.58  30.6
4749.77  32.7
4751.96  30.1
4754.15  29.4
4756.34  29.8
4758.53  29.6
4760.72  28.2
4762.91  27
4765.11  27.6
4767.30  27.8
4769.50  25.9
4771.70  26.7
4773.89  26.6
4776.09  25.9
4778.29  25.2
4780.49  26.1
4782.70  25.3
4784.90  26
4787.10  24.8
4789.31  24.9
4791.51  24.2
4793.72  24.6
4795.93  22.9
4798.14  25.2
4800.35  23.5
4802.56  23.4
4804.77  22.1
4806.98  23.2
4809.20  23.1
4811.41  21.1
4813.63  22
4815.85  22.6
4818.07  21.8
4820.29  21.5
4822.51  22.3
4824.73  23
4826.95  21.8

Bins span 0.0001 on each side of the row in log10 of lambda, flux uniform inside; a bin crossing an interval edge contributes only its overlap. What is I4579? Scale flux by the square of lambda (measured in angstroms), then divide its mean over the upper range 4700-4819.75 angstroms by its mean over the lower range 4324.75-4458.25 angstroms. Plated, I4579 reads 2.1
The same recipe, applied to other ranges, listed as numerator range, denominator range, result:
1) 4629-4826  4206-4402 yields 1.58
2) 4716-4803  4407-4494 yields 2.07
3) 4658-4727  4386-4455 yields 1.62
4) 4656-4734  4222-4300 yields 1.47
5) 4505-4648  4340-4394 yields 1.15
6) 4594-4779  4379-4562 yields 1.50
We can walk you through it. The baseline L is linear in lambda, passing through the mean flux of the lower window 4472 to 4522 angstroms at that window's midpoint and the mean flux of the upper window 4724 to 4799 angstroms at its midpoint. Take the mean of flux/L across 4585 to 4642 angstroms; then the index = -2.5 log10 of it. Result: 0.30 mag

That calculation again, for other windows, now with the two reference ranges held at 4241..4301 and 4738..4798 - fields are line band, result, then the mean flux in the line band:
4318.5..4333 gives 0.19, 18.6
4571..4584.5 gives 0.34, 18.6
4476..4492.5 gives 0.26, 19.2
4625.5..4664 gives 0.22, 21.5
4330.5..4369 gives 0.20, 18.7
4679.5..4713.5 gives 0.46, 17.8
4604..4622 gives 0.16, 22.4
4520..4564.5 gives 0.25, 19.8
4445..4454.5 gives 0.31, 17.9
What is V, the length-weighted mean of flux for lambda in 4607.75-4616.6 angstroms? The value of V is 22.5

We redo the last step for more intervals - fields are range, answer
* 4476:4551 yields 19.3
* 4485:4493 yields 19.3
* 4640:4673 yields 21.8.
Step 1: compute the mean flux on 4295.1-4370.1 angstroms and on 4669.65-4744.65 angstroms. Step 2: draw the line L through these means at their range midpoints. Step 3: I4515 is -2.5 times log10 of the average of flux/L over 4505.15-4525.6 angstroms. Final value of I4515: 0.23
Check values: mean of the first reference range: 19.1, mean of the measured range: 18.9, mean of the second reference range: 27.7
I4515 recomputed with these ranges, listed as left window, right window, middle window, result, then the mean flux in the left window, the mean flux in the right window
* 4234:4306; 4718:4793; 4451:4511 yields 0.36 mag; 21.5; 32.5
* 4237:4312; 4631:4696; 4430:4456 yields 0.13 mag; 21.3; 15.3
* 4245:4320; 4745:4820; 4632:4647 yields 0.26 mag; 21.2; 25.9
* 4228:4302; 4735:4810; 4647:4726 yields 0.11 mag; 21.6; 27.5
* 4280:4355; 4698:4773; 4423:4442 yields 0.46 mag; 19.5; 36.2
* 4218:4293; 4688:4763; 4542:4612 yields 0.46 mag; 21.1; 33.2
